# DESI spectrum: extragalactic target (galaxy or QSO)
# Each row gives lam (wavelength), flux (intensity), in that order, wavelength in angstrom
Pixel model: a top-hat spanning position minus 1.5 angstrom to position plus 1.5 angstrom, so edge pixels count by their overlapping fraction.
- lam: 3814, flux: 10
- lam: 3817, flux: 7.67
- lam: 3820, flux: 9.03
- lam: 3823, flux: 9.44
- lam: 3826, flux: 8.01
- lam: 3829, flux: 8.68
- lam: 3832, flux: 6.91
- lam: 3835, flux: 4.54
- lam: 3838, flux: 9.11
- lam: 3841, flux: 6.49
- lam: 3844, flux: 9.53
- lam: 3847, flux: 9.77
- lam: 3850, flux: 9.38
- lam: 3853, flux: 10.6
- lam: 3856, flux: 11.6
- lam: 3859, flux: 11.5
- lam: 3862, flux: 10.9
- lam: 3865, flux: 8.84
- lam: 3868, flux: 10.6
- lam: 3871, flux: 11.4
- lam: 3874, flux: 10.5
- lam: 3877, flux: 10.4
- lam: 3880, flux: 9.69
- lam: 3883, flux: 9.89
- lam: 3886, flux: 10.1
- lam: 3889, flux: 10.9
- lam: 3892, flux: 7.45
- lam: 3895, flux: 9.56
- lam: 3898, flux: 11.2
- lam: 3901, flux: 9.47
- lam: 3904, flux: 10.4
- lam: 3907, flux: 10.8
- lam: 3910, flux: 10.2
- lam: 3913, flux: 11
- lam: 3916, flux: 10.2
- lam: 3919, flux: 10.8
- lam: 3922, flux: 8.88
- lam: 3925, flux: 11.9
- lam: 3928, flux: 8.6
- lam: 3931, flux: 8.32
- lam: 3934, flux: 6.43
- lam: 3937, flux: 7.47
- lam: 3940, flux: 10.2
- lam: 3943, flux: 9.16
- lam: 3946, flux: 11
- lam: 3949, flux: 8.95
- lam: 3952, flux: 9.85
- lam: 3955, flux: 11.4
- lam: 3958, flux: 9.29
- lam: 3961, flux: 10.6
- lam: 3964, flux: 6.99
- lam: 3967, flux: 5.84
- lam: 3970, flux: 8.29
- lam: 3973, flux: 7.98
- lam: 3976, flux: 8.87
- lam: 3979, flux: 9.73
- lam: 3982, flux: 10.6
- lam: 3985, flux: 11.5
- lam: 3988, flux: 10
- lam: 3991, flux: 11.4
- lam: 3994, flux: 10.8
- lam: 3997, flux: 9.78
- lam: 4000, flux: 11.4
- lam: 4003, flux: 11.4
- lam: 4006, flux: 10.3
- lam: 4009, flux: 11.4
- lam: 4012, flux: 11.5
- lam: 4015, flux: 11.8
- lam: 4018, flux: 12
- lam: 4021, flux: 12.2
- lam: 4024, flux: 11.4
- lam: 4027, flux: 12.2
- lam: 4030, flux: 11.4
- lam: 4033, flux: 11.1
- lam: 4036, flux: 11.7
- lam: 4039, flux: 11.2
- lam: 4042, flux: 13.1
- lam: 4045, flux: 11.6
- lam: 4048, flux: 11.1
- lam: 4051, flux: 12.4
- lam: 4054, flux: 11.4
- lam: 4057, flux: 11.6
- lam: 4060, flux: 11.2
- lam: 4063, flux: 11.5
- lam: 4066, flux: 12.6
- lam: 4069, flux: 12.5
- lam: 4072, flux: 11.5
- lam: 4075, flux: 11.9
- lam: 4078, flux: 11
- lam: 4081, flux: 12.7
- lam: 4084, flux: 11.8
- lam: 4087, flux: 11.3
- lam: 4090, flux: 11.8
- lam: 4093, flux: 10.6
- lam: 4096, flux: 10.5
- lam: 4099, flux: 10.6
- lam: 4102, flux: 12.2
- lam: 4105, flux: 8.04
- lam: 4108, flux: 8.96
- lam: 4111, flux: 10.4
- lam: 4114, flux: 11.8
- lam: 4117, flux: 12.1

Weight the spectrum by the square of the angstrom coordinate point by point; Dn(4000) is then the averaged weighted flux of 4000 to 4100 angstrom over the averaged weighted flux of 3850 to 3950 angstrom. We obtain 1.26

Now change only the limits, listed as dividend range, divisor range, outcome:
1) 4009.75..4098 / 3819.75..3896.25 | 1.37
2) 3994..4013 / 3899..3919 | 1.10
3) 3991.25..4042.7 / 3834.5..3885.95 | 1.26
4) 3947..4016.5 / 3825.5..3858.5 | 1.23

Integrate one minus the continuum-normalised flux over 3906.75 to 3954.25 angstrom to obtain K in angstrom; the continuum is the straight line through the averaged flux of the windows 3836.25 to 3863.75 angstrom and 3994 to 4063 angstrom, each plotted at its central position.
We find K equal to 4.3 angstrom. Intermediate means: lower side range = 9.82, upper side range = 11.5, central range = 9.61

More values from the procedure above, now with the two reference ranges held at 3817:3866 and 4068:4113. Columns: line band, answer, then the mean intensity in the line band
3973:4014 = -1.3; 10.6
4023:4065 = -3.9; 11.6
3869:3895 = -2.0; 10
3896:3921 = -2.4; 10.5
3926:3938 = 2.3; 7.89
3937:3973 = 2.9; 9.11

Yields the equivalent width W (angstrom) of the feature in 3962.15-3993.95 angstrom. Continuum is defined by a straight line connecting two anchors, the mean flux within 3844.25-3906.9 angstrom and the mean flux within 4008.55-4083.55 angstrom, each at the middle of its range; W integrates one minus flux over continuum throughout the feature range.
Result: 5.5 angstrom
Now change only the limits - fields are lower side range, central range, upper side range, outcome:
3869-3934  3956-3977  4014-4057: 4.9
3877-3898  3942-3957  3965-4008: -0.4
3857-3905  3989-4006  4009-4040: 0.7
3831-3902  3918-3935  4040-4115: 1.5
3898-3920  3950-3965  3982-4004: 1.4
